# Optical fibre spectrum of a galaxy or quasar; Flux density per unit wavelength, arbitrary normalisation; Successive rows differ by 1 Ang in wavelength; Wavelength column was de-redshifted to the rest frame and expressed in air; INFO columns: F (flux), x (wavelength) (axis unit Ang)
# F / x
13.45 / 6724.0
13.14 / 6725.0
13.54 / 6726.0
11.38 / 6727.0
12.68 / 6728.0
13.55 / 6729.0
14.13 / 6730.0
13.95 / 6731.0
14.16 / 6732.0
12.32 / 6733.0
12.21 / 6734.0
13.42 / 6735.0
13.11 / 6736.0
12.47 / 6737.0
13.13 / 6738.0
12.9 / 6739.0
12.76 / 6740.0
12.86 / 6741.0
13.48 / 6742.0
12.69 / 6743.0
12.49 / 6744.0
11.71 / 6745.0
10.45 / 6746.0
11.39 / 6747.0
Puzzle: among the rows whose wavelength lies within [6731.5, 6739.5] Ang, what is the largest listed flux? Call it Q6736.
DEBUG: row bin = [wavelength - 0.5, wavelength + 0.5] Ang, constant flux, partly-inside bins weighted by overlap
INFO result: 14.16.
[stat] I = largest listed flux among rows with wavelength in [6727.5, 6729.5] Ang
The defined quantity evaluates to 13.55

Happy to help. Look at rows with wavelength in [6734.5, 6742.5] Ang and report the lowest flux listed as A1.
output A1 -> 12.47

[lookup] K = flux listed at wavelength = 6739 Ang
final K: 12.9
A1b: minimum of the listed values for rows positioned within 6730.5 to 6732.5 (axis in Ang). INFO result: 13.95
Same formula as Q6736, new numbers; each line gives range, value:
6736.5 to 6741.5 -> 13.13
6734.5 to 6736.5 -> 13.42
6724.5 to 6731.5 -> 14.13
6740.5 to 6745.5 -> 13.48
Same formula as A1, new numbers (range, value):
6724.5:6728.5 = 11.38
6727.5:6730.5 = 12.68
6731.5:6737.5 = 12.21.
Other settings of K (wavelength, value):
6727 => 11.38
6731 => 13.95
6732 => 14.16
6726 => 13.54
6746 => 10.45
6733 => 12.32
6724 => 13.45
